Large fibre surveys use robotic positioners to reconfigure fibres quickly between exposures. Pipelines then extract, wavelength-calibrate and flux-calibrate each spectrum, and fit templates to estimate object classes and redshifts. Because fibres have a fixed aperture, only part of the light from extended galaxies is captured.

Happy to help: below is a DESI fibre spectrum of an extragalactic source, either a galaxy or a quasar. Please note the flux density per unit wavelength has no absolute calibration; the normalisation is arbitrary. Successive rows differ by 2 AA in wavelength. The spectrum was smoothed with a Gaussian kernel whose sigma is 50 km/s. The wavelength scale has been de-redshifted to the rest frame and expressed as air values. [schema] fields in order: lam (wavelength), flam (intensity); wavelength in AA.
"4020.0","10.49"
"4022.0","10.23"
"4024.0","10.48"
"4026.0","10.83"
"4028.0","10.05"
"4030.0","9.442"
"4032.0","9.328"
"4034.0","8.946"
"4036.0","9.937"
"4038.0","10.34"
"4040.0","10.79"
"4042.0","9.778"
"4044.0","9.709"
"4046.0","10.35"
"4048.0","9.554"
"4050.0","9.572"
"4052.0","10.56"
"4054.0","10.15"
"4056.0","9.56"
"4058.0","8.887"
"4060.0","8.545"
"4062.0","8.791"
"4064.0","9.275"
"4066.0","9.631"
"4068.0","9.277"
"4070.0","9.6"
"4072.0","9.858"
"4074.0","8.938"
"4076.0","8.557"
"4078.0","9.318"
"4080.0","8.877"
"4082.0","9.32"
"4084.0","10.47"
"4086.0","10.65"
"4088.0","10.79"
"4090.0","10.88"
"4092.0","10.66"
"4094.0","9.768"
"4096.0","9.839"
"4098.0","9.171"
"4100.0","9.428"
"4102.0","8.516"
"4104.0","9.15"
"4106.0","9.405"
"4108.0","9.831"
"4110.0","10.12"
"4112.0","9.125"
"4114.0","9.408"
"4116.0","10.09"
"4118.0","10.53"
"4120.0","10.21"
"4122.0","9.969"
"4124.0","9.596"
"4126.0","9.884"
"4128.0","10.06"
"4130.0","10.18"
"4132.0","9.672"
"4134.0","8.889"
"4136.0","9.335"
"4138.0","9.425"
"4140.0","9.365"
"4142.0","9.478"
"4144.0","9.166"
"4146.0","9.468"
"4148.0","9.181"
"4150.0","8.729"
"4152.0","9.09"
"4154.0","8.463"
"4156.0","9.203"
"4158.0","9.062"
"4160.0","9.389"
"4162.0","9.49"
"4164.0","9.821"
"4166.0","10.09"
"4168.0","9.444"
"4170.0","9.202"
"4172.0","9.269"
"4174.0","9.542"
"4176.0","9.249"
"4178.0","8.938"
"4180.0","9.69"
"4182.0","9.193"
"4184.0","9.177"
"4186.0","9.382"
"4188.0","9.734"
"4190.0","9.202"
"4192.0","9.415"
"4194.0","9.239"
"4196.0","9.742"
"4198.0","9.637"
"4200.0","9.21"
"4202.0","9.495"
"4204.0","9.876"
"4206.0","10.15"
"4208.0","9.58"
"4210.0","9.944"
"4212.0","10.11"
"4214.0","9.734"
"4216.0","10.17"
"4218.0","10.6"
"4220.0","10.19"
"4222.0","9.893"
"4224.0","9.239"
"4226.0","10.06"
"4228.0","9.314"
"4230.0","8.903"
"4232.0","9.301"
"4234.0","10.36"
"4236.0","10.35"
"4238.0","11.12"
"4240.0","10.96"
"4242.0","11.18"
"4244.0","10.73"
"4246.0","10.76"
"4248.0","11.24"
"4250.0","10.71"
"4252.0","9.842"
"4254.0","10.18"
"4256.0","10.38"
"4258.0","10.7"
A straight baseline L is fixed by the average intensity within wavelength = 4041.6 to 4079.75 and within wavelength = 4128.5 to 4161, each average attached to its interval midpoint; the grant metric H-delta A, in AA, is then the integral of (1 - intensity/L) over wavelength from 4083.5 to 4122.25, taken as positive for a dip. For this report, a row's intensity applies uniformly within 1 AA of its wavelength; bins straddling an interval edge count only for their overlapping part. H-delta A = -2.2 AA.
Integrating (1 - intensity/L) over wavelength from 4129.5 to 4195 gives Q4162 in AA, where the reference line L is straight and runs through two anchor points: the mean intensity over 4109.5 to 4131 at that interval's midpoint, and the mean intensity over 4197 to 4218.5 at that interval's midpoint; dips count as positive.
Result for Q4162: 3.7 AA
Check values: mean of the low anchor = 9.92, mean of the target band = 9.33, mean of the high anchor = 9.85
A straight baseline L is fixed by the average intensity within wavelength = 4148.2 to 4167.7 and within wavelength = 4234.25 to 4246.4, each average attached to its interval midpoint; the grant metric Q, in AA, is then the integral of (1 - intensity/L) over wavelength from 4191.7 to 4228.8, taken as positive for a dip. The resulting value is 1.7 AA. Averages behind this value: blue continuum 9.26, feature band 9.78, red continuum 10.8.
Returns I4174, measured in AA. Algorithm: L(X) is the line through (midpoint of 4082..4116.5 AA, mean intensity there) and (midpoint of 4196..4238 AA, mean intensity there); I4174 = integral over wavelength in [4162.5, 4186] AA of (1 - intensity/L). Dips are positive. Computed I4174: 1.0 AA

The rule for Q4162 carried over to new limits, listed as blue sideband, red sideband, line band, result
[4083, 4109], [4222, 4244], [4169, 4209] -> 2.3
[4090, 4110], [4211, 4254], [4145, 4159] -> 1.2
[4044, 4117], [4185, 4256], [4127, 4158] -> 1.5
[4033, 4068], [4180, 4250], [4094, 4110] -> 0.5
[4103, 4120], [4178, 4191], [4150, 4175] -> 0.4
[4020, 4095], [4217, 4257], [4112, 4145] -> 1.0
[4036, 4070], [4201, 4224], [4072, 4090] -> 0.1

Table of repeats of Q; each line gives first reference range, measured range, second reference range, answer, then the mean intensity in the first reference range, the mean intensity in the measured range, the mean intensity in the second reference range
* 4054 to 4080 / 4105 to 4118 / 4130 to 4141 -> -0.5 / 9.21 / 9.73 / 9.41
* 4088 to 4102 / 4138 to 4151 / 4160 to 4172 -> 0.6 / 9.91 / 9.25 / 9.56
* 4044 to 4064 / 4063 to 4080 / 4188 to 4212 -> 0.5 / 9.55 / 9.28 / 9.62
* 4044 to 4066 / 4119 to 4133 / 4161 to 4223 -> -0.5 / 9.54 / 9.94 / 9.63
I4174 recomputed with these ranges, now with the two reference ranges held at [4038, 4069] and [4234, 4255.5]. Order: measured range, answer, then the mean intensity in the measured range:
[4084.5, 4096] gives -0.74 AA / 10.5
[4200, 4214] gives 0.90 AA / 9.8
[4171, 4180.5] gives 0.91 AA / 9.32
